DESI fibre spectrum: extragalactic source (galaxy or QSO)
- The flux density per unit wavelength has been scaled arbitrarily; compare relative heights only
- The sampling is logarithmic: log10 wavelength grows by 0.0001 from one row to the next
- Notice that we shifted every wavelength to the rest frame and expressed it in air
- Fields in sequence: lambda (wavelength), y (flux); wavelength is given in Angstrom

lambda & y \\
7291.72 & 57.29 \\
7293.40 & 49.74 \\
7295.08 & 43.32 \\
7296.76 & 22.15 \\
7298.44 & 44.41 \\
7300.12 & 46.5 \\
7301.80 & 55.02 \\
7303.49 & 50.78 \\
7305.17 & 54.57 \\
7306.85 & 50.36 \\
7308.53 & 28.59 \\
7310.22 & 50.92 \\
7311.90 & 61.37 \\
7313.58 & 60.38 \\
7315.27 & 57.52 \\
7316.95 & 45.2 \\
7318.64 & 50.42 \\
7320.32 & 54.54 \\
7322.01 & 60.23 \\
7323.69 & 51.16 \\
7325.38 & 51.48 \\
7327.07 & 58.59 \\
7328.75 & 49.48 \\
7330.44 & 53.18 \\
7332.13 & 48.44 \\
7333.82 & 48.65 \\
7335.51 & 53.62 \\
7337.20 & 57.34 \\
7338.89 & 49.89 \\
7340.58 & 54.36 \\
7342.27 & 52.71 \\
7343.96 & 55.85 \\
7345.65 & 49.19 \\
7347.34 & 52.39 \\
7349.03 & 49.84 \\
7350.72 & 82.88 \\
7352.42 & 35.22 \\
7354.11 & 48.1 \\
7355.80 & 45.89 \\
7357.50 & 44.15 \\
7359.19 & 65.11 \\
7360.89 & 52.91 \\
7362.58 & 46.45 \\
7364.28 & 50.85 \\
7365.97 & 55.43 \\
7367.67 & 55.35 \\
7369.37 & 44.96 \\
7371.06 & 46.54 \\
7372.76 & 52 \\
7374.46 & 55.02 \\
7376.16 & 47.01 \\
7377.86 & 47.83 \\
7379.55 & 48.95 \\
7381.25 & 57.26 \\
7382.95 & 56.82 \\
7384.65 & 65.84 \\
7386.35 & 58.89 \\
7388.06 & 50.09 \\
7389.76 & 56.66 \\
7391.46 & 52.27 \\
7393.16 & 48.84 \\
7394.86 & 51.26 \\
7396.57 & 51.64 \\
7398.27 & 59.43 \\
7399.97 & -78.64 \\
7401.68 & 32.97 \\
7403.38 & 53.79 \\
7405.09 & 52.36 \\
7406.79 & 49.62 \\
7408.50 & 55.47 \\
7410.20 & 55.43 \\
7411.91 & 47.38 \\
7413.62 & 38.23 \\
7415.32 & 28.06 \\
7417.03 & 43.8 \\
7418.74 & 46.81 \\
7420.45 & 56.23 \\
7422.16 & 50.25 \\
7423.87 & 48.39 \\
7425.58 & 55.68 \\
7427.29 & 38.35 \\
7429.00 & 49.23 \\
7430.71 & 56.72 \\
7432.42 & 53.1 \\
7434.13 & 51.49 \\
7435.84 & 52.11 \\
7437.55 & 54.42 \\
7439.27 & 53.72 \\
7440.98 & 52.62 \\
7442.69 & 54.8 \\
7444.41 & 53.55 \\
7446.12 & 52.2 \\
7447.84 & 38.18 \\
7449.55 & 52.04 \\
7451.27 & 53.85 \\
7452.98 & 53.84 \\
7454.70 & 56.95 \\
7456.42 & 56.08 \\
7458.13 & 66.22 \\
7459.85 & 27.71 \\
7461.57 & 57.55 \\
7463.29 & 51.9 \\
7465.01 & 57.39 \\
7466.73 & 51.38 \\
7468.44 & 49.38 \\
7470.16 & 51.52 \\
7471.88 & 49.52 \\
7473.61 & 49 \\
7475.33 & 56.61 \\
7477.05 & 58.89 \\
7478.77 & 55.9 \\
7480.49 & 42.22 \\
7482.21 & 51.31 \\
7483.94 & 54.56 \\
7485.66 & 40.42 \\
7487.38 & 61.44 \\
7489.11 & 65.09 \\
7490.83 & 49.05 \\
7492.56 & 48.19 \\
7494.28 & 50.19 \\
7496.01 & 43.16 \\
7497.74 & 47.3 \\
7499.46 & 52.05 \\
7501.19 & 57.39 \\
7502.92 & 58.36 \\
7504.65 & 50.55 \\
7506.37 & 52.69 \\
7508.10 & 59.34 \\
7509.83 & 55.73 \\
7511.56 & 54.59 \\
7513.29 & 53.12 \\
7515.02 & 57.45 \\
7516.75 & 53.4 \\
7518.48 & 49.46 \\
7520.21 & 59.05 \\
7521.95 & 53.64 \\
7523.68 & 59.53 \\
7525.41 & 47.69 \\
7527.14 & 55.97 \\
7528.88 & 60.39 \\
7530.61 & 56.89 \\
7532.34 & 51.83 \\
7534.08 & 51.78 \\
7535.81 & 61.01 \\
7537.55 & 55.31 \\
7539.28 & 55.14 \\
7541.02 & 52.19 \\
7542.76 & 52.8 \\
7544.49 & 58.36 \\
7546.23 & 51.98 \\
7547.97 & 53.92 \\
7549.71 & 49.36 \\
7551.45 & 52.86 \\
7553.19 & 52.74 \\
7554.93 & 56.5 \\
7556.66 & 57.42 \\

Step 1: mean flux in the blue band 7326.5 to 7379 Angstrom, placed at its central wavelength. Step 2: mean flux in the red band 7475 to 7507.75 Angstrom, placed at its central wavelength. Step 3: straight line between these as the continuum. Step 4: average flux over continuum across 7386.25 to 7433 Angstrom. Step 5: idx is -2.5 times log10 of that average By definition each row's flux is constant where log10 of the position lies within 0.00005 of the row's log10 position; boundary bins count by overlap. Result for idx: 0.16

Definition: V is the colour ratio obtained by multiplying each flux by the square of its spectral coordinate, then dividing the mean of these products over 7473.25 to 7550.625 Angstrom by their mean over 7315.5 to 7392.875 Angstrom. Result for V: 1.06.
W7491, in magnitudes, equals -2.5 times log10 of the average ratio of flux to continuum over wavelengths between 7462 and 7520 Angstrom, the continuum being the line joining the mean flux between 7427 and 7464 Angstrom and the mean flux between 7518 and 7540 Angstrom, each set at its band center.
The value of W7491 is 0.02 mag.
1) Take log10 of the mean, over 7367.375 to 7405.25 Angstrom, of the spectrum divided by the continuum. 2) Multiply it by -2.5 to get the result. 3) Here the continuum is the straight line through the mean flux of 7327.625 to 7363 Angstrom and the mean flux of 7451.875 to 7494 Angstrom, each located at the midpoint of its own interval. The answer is 0.138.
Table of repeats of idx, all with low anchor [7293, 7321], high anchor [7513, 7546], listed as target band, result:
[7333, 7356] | -0.07 mag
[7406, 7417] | 0.13 mag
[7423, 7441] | 0.02 mag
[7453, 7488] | 0.02 mag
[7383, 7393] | -0.11 mag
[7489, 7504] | 0.05 mag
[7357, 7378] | -0.02 mag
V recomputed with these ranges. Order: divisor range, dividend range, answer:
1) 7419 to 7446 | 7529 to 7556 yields 1.08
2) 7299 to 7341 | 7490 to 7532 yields 1.08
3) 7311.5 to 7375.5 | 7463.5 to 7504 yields 1.03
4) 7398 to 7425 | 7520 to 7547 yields 1.43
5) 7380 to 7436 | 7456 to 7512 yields 1.14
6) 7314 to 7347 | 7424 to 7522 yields 1.03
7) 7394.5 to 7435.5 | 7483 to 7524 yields 1.25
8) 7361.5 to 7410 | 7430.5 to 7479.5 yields 1.13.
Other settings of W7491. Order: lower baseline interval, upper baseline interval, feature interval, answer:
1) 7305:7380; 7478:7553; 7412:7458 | 0.053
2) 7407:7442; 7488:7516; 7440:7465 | -0.027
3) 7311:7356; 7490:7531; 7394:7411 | 0.361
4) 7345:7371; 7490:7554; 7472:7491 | 0.001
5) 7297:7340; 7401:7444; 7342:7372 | -0.027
